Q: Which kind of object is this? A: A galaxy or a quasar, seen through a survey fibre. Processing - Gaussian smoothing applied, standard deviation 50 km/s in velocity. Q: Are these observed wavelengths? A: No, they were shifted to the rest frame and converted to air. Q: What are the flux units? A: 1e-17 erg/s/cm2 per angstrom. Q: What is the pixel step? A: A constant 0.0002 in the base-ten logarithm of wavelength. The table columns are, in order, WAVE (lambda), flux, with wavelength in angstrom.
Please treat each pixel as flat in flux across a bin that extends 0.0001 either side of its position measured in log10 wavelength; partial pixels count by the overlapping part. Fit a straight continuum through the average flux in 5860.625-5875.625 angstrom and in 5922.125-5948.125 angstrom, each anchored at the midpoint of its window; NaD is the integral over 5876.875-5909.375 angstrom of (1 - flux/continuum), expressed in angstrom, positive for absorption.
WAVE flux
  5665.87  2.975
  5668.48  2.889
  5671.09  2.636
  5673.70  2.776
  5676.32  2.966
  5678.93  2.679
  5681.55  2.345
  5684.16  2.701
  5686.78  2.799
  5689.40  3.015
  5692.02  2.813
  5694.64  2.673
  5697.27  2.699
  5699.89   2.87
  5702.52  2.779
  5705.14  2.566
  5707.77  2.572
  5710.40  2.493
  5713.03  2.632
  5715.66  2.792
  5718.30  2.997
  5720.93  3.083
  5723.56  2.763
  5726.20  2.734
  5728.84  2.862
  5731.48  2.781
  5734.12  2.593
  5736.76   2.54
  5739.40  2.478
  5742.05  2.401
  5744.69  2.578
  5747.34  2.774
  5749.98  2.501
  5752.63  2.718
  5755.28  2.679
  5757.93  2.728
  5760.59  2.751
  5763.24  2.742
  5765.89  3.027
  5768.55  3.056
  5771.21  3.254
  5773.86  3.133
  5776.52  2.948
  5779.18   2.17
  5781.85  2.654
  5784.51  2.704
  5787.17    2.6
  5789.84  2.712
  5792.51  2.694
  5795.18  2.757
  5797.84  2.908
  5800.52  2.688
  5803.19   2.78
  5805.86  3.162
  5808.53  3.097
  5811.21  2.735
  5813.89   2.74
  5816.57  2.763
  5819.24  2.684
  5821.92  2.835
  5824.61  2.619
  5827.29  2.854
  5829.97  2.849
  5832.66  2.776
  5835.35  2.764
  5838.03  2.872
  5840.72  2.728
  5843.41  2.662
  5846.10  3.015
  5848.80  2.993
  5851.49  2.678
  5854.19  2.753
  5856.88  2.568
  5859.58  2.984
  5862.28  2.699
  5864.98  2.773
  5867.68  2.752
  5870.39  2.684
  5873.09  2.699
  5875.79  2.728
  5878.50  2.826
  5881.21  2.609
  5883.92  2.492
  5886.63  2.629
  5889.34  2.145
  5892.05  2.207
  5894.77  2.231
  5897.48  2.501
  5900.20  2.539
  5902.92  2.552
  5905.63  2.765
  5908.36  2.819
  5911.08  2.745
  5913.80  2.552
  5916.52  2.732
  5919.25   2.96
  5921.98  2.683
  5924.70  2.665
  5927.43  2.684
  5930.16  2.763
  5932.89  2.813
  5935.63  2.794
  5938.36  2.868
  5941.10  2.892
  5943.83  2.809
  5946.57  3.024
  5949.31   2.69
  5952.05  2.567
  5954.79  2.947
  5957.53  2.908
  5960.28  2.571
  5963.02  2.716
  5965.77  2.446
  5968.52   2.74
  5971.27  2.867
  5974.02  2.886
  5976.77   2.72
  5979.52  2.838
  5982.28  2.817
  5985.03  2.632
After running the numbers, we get 2.7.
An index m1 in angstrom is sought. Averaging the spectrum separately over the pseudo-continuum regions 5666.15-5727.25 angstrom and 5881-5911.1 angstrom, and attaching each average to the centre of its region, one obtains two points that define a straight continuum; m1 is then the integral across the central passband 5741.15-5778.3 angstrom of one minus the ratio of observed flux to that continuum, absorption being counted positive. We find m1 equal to -1.78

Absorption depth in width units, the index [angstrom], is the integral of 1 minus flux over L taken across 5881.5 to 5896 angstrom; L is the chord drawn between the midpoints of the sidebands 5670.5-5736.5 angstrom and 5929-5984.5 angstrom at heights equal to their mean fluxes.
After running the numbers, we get 2.1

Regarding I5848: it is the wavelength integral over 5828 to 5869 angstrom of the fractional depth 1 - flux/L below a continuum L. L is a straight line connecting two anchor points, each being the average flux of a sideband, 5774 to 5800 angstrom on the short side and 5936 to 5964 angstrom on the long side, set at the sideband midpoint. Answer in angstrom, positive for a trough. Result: -0.8 angstrom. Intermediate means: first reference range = 2.7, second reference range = 2.8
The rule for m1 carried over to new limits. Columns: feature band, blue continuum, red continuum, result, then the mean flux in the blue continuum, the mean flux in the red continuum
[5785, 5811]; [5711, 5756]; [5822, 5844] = -0.6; 2.7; 2.77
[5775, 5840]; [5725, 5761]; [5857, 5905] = -3.6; 2.65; 2.59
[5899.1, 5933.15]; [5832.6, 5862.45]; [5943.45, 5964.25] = 0.9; 2.8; 2.78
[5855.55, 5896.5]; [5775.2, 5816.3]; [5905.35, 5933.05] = 2.2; 2.76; 2.74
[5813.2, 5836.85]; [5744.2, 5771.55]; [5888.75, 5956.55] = -0.2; 2.79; 2.69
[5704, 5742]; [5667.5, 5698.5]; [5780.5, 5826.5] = 0.8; 2.75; 2.77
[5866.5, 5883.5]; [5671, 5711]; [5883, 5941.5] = -0.4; 2.72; 2.64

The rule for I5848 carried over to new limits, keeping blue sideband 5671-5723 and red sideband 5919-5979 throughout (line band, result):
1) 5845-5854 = -0.4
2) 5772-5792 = 0.3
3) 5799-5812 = -0.7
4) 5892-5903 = 1.4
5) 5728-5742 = 0.7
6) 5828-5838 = -0.2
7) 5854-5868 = 0.0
